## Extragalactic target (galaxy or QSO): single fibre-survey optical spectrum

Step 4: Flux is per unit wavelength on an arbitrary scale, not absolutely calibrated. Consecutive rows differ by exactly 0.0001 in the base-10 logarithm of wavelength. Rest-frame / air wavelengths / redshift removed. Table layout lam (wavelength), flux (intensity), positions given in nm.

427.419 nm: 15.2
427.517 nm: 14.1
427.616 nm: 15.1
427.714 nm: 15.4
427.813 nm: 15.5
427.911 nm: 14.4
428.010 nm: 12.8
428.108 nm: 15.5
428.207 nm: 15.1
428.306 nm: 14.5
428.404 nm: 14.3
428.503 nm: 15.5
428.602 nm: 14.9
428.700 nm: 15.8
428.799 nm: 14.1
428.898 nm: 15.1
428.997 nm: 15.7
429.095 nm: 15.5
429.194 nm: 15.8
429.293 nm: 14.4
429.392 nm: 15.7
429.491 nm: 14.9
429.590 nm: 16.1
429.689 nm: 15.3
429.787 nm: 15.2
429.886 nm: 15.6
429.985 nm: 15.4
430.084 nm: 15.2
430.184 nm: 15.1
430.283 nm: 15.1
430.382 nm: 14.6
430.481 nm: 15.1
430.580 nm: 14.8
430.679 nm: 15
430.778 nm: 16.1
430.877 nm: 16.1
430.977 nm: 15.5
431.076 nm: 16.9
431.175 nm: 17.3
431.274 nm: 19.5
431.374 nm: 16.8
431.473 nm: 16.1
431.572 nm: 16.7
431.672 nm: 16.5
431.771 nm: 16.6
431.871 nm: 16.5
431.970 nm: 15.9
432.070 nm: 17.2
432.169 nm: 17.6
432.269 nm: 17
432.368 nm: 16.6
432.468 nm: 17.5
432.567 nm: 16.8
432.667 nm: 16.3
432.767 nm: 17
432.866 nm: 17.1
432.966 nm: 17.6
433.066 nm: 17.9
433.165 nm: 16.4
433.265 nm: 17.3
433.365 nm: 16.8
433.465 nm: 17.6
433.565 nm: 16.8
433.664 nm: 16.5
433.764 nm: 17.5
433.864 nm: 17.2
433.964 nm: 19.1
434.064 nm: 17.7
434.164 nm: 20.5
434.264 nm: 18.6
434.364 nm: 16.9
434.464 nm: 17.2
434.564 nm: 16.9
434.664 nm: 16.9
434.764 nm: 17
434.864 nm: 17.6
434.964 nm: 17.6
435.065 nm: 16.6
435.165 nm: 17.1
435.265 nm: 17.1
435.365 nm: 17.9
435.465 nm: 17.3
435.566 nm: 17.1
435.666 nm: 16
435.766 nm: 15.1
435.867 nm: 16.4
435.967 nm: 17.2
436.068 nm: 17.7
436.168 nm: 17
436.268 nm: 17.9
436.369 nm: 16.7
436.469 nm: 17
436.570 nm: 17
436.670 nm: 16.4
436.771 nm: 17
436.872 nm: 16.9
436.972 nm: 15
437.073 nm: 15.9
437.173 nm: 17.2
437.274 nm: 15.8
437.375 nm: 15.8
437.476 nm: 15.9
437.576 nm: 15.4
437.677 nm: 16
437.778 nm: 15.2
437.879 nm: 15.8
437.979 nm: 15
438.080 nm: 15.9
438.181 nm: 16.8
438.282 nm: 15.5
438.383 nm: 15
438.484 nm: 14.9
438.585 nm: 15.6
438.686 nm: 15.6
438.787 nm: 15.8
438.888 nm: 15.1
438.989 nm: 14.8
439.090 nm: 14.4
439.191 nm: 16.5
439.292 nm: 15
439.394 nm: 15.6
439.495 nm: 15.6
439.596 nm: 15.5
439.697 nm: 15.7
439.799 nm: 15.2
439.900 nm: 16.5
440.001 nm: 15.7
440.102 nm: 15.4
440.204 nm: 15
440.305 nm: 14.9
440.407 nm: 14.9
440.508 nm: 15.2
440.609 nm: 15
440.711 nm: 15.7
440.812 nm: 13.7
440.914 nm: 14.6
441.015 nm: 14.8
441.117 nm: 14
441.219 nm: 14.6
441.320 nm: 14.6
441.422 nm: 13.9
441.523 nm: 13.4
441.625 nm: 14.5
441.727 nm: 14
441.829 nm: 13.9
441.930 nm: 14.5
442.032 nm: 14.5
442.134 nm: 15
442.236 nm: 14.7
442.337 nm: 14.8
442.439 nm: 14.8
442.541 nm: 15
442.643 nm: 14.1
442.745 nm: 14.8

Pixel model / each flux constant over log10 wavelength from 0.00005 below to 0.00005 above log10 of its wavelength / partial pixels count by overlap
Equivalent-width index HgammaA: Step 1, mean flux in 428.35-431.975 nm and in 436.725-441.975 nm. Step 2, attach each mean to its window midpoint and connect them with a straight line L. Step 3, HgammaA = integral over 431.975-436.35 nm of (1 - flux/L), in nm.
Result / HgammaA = -0.482 nm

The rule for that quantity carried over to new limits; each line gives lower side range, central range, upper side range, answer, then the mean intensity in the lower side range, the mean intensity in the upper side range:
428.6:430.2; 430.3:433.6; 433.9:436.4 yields -0.09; 15.3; 17.3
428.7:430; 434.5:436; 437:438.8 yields -0.13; 15.3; 15.7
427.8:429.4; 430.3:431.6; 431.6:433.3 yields 0.00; 14.9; 16.9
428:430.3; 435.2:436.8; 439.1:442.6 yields -0.21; 15.1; 14.9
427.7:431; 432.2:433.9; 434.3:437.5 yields -0.10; 15.1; 16.8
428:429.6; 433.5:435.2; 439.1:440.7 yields -0.25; 15.1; 15.4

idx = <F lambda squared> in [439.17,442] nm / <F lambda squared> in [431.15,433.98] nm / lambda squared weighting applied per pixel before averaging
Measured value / 0.9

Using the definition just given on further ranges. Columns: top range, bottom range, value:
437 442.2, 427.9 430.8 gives 1.05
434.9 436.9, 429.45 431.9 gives 1.09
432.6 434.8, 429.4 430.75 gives 1.16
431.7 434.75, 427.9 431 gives 1.16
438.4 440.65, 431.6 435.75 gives 0.92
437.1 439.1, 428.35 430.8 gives 1.07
